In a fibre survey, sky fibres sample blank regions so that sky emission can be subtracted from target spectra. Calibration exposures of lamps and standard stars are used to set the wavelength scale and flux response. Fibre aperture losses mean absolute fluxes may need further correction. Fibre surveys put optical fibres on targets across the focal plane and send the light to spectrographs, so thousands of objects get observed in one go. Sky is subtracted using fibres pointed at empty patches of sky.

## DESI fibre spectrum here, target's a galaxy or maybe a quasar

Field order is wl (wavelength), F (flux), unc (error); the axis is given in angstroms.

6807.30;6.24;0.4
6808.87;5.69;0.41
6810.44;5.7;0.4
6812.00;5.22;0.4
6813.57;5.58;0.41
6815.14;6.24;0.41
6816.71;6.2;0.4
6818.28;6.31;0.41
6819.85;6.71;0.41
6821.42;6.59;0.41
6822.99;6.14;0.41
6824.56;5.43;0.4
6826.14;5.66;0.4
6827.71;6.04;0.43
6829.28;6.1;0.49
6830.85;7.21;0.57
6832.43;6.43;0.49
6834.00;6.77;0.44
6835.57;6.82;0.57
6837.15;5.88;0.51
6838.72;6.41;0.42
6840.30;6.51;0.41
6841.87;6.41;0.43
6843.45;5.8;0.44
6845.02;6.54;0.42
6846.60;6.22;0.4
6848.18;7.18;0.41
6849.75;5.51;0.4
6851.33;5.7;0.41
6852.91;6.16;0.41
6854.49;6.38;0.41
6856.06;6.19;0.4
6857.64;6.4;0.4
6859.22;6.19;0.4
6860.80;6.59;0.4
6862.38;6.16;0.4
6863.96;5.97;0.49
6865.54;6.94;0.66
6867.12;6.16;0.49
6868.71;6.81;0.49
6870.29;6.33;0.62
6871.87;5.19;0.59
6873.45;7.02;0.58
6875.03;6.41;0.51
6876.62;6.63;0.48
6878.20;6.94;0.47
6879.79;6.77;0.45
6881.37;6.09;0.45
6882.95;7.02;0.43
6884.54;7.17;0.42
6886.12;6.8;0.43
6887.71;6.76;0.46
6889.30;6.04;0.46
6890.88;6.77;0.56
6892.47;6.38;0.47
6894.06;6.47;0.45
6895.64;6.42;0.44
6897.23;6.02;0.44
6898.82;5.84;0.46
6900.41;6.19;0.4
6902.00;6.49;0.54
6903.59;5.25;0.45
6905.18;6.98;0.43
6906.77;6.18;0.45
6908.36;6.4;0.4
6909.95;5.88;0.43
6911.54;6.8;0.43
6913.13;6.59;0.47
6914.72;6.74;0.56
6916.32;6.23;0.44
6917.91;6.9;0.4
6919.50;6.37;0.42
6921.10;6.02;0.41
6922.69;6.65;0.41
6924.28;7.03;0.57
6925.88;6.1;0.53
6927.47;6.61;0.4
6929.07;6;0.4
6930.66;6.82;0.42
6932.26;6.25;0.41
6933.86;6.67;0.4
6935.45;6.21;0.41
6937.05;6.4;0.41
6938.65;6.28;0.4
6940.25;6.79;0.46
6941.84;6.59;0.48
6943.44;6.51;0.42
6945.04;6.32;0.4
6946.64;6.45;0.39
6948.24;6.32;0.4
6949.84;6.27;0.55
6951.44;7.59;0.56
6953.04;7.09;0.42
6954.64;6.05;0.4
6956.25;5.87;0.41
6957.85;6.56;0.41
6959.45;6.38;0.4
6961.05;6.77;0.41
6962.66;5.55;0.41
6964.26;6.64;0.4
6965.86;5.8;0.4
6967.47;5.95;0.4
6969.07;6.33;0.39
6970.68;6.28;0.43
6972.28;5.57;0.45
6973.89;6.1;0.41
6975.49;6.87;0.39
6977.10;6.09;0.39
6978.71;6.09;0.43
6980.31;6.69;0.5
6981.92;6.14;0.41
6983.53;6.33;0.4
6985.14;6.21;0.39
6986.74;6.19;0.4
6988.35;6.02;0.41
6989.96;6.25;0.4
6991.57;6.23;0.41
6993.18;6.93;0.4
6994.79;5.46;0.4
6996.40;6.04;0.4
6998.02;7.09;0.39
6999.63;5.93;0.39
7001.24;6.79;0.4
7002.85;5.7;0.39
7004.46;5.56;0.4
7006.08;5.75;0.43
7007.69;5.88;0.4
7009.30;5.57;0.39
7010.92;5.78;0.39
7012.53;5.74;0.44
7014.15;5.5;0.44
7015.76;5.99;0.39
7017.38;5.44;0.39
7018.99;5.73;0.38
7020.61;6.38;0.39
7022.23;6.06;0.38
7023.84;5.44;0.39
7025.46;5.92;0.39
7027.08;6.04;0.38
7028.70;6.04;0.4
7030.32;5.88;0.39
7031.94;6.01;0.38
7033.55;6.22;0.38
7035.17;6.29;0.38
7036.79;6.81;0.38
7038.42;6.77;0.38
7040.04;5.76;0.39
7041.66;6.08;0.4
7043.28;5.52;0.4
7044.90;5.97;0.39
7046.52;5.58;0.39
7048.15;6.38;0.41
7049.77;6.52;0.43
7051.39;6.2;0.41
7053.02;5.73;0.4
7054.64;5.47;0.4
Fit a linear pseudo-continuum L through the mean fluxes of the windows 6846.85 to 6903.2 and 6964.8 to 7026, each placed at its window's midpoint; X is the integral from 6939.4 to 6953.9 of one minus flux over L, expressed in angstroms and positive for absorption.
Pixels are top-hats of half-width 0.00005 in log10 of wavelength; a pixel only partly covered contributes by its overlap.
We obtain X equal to -1.1 angstroms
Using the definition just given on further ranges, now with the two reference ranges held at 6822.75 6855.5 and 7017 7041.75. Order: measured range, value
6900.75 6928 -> -1.06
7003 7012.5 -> 0.59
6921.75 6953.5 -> -1.98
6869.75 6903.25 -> -1.30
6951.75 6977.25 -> -0.60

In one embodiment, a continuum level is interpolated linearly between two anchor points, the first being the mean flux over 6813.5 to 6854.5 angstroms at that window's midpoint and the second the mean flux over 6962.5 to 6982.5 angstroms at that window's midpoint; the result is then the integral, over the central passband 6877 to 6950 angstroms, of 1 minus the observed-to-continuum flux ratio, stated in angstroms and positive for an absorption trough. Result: -2.8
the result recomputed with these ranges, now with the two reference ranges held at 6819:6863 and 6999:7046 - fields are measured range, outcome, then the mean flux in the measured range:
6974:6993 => -0.9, 6.3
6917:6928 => -0.7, 6.52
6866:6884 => -0.8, 6.5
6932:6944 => -0.7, 6.47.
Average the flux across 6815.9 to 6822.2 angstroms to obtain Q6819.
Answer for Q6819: 6.45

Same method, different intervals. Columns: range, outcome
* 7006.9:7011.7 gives 5.74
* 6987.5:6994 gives 6.35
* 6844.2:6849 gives 6.64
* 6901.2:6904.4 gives 5.87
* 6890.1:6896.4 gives 6.51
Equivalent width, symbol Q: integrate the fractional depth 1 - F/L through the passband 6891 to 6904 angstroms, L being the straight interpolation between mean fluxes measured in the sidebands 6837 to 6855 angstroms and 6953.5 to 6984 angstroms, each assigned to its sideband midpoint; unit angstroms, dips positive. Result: 0.1 angstroms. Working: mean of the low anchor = 6.23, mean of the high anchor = 6.22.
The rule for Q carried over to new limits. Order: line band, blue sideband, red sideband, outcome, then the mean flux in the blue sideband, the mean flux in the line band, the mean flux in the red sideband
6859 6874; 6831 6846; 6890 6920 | 0.16 angstroms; 6.43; 6.33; 6.36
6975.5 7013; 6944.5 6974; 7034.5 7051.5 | 0.76 angstroms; 6.31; 6.13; 6.17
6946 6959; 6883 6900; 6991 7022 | -0.65 angstroms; 6.48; 6.52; 5.97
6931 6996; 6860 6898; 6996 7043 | -1.37 angstroms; 6.49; 6.33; 6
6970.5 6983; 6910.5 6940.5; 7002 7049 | -0.06 angstroms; 6.49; 6.23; 5.93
